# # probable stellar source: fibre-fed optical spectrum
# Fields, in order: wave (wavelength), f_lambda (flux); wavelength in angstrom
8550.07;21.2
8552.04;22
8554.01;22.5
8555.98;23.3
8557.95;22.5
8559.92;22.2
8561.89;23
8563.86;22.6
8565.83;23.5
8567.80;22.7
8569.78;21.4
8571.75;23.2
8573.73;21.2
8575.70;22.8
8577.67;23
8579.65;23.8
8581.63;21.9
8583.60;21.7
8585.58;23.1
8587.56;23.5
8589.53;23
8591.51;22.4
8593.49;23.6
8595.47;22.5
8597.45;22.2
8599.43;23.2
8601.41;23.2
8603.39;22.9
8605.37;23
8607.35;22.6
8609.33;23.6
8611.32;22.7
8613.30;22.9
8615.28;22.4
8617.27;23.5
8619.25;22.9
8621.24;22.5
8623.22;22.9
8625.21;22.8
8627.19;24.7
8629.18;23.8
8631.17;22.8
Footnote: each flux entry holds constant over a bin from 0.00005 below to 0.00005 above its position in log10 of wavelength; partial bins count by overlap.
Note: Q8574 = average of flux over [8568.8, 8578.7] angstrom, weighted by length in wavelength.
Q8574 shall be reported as 22.3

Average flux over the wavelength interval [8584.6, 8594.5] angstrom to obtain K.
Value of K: 23.1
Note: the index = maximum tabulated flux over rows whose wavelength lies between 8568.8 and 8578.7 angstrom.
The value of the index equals 23.2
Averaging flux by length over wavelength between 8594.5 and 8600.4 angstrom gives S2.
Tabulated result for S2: 22.6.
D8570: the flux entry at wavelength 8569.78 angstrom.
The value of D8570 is 21.4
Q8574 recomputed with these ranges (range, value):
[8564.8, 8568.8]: 23.1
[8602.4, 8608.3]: 22.8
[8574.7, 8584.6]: 22.6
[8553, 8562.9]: 22.7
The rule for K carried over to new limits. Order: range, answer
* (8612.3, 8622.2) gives 22.8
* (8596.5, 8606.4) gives 22.9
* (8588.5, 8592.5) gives 22.7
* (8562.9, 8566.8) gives 23.1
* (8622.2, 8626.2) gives 22.9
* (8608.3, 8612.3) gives 23.1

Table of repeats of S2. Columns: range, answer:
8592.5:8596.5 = 23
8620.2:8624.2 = 22.7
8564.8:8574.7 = 22.4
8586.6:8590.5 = 23.3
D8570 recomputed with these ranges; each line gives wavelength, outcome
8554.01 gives 22.5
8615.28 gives 22.4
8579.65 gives 23.8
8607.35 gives 22.6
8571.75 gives 23.2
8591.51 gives 22.4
